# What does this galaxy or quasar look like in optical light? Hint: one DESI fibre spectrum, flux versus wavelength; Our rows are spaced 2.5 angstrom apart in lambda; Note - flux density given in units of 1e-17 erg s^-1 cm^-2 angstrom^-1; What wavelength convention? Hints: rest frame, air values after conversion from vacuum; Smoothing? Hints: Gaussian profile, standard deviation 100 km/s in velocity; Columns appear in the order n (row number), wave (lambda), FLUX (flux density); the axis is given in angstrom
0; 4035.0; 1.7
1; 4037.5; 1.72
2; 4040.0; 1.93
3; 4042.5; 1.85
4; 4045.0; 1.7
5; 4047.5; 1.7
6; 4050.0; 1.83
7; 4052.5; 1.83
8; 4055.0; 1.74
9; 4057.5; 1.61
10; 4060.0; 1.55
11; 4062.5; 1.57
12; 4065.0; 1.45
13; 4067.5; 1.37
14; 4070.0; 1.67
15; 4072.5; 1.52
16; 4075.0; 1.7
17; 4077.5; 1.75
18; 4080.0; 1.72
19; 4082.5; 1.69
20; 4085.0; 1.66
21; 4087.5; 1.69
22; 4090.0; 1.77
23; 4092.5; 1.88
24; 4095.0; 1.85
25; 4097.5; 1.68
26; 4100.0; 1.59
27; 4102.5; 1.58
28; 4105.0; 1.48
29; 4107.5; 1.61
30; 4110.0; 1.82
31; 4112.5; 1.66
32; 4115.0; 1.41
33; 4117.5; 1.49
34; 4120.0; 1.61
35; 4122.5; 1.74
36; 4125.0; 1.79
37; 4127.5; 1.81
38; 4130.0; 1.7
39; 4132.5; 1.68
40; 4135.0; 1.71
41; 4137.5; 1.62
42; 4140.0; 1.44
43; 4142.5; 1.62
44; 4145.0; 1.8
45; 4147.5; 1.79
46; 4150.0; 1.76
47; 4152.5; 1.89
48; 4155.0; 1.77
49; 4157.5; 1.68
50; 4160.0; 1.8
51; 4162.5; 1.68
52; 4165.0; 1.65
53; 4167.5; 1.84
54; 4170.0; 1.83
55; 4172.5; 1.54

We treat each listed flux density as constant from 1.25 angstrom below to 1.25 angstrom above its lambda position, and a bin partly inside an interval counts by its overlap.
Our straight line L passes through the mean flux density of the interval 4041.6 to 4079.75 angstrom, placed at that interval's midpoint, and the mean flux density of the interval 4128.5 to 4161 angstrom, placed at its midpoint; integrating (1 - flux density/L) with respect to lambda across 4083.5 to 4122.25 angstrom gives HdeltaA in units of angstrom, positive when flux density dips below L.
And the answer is 0.68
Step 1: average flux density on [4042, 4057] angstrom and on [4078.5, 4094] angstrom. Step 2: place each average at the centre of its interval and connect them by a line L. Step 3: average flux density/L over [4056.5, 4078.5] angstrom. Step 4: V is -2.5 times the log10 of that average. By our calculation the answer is 0.11 mag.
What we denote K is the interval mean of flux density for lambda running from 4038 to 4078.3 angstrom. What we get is 1.67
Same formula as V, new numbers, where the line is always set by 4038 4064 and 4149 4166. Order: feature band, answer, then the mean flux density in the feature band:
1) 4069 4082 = 0.04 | 1.67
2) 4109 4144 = 0.06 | 1.65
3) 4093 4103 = 0.02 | 1.7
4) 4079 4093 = 0.00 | 1.73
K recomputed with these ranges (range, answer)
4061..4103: 1.66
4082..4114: 1.69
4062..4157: 1.67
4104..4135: 1.65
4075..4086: 1.71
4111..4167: 1.69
